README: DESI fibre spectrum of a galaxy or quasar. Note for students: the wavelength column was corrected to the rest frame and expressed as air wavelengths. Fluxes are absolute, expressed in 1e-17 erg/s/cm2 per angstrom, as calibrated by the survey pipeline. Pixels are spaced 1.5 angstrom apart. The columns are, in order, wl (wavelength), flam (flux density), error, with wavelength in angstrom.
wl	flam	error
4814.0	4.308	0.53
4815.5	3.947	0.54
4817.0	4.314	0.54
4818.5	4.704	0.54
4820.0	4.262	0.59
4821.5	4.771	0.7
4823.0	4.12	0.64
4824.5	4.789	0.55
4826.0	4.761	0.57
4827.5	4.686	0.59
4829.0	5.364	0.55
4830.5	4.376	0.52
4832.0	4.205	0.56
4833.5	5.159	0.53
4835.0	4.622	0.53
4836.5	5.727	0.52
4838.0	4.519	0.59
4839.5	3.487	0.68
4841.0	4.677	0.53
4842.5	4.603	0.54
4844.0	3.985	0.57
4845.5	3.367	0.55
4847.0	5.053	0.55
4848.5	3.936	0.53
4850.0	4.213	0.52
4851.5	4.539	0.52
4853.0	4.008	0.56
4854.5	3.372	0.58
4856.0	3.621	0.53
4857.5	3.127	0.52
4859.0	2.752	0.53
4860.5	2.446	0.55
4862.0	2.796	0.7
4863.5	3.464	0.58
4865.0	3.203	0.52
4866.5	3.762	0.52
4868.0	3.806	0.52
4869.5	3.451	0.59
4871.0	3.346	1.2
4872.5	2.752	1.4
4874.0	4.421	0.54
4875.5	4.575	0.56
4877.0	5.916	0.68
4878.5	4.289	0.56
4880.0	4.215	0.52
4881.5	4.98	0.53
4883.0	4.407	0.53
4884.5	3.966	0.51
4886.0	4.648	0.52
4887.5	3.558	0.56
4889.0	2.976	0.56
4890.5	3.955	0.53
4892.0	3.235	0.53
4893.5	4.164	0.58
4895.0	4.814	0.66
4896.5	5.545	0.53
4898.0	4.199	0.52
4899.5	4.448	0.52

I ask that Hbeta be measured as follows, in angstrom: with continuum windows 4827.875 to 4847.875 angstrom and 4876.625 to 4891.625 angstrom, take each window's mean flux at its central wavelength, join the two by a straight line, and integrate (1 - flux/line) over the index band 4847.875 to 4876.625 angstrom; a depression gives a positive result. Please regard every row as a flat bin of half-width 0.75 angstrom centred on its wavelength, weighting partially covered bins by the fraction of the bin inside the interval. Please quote 5.19 angstrom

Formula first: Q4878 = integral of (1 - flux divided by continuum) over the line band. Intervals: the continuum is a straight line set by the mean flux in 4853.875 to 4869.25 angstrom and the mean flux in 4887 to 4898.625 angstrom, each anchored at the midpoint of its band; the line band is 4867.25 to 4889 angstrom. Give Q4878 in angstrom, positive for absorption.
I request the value -2.7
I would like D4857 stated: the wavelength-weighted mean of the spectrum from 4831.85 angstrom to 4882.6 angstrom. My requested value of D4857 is 4.01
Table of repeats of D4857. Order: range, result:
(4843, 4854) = 4.15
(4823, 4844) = 4.64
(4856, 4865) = 3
